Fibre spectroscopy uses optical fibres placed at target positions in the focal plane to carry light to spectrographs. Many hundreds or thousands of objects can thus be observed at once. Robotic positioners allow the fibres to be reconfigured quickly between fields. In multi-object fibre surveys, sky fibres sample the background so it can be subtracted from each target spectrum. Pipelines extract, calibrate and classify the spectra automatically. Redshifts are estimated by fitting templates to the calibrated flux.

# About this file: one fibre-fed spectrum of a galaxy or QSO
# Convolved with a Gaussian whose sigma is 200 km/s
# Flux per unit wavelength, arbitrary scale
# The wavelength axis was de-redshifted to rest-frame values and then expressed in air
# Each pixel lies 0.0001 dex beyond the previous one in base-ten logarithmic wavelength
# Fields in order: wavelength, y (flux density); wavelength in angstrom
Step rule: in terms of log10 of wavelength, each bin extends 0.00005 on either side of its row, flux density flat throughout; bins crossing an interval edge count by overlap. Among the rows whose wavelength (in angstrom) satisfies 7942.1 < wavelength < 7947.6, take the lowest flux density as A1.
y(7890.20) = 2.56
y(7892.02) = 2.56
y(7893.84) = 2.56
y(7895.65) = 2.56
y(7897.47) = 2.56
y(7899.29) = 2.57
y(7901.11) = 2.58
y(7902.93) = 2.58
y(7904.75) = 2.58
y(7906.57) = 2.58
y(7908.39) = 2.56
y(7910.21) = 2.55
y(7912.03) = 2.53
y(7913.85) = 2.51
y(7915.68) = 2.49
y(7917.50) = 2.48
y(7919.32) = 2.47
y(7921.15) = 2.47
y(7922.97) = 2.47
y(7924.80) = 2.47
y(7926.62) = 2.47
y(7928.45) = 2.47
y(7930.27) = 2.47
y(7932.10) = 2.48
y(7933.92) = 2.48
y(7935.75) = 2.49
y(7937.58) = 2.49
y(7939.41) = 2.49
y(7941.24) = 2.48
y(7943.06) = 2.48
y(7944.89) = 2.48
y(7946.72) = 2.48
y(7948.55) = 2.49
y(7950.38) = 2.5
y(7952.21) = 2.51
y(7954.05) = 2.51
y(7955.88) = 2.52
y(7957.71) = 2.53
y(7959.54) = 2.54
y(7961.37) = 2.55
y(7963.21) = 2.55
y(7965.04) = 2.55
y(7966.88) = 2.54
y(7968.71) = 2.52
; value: 2.48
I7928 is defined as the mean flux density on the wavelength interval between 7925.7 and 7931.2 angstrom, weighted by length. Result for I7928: 2.47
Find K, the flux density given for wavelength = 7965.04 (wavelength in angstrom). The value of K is 2.55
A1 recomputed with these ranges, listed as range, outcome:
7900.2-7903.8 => 2.58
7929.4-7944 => 2.47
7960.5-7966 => 2.55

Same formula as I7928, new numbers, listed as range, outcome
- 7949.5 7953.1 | 2.51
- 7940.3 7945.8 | 2.48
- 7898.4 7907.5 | 2.58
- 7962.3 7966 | 2.55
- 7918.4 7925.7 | 2.47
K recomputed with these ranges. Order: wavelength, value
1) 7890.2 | 2.56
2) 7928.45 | 2.47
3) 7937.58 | 2.49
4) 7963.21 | 2.55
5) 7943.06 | 2.48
